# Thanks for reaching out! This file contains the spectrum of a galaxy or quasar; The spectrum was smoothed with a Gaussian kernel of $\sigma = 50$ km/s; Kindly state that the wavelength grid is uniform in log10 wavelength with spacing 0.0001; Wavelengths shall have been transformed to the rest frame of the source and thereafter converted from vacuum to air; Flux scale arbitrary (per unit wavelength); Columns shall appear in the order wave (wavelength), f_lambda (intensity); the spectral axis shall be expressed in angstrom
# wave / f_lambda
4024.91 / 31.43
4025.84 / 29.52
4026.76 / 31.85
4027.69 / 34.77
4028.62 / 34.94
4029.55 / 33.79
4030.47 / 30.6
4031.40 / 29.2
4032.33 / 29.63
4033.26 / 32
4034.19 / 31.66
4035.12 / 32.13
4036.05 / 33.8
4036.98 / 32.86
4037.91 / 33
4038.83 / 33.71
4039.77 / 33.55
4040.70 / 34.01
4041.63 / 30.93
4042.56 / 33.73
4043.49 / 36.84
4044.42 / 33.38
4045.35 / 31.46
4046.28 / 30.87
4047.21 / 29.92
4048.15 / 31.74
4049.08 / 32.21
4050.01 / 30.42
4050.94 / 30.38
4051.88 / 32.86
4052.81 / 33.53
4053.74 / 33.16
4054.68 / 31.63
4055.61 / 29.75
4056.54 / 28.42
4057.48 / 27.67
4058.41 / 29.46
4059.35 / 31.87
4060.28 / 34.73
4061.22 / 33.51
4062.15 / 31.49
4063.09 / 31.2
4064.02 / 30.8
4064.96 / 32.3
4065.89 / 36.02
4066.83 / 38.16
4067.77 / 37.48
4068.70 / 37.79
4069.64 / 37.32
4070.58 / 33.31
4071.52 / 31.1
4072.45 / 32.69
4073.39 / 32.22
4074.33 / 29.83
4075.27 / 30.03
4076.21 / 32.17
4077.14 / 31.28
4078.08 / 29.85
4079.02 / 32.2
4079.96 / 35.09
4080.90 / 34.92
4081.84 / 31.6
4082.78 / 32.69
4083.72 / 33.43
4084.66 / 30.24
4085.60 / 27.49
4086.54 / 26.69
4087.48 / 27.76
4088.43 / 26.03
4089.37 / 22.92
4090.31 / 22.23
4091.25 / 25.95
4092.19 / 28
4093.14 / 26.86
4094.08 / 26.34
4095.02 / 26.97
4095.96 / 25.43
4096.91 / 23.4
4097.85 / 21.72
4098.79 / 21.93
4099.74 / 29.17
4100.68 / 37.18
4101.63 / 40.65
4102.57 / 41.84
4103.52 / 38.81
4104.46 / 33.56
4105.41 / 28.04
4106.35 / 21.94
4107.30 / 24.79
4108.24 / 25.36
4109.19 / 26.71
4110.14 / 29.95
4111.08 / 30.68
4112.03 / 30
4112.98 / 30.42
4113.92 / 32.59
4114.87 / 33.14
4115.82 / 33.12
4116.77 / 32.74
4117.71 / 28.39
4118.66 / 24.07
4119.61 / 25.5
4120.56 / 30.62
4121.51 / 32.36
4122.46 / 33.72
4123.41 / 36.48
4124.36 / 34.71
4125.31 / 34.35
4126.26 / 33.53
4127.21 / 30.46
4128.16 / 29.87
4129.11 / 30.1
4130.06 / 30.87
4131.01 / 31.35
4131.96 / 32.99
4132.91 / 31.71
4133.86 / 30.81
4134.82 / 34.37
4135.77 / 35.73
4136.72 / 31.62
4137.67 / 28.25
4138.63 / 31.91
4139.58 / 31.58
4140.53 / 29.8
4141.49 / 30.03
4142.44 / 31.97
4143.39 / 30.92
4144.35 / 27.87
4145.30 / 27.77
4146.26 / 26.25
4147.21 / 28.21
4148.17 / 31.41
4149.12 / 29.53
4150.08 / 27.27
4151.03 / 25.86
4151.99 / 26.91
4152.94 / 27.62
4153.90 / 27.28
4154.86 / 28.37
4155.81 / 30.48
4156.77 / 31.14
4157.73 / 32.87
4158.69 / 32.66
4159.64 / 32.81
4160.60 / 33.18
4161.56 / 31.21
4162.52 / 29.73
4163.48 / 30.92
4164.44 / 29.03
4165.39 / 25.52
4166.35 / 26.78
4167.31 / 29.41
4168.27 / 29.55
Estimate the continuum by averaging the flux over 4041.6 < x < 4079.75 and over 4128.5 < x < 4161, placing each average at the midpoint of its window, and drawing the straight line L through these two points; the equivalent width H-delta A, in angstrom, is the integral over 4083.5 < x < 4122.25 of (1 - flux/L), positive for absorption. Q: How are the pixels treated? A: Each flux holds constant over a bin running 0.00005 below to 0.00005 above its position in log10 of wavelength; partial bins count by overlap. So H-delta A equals 3.0 angstrom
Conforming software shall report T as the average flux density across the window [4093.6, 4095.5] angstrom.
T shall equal 26.8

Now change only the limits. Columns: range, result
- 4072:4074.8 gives 31.5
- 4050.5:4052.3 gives 31.5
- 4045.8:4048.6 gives 30.8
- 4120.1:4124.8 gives 33.6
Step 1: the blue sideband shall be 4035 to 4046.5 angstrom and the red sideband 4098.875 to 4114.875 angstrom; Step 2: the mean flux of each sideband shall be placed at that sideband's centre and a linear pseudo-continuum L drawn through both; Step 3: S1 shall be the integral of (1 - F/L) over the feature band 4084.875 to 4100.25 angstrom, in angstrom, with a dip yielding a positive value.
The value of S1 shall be 2.9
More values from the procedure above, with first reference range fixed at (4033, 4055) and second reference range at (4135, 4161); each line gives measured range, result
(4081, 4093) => 1.29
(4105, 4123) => 0.95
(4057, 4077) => -0.59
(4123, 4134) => -0.65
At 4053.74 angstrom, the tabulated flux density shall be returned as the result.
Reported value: 33.16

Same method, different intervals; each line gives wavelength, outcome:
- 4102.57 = 41.84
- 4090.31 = 22.23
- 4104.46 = 33.56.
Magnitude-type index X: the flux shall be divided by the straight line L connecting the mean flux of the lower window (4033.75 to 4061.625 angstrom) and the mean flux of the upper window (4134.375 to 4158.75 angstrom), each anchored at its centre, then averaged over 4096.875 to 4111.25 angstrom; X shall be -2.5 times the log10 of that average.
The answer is 0.03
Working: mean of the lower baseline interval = 32.1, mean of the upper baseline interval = 29.9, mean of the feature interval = 29.9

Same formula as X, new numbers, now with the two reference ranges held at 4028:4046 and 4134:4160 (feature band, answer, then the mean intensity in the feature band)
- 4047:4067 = 0.014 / 31.8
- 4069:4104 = 0.044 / 30.2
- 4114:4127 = -0.037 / 31.7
